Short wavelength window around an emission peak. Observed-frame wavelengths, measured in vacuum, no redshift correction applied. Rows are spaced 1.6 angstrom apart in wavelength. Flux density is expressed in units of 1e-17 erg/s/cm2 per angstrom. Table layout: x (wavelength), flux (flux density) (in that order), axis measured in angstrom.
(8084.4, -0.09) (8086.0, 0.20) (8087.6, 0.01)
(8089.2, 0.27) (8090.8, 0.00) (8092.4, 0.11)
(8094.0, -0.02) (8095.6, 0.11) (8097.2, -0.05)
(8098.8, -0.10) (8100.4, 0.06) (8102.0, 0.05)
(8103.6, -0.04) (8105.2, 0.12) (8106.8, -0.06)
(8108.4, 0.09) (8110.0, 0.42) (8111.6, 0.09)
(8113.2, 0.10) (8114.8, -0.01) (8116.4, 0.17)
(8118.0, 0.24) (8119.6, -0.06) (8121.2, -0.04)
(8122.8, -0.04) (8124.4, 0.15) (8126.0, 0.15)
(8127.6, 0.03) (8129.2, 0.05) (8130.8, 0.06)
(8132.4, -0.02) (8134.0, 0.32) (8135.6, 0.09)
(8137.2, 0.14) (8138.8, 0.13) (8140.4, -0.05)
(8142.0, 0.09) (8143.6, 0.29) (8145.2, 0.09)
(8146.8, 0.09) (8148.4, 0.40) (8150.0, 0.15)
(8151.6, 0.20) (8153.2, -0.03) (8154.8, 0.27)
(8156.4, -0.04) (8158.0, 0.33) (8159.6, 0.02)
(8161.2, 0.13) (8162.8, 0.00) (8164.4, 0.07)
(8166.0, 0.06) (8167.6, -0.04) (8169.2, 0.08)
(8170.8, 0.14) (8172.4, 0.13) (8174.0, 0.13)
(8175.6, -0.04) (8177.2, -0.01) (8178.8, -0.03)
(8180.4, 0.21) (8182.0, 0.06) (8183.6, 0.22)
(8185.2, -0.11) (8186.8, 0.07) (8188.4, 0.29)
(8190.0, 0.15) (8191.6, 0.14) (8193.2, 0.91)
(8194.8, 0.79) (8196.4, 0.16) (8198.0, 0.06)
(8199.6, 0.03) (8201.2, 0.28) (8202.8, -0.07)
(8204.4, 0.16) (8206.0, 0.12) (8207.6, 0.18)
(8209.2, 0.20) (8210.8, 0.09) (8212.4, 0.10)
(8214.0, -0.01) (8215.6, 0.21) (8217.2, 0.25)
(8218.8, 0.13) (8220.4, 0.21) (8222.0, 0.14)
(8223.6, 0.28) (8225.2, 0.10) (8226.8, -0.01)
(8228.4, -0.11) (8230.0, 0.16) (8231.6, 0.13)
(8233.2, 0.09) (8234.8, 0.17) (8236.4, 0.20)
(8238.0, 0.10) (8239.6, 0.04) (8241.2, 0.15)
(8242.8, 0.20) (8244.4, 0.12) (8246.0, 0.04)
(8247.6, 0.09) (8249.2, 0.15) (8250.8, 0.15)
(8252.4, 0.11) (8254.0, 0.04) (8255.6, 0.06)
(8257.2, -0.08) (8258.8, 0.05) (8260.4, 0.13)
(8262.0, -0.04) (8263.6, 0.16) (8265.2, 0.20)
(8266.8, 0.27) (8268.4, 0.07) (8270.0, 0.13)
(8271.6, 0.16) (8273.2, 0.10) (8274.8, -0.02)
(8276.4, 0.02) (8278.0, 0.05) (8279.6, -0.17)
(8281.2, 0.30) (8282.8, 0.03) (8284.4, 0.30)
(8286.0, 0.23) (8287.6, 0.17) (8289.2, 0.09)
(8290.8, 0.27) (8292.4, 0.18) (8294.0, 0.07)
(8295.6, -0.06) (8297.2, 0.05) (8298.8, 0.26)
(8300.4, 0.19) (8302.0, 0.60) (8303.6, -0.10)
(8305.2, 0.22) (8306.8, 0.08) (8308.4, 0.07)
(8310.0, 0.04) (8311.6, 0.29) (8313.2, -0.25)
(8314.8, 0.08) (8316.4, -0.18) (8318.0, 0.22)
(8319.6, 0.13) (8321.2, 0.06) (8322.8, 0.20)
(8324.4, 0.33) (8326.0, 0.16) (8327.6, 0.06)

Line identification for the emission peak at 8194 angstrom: H-gamma 4340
